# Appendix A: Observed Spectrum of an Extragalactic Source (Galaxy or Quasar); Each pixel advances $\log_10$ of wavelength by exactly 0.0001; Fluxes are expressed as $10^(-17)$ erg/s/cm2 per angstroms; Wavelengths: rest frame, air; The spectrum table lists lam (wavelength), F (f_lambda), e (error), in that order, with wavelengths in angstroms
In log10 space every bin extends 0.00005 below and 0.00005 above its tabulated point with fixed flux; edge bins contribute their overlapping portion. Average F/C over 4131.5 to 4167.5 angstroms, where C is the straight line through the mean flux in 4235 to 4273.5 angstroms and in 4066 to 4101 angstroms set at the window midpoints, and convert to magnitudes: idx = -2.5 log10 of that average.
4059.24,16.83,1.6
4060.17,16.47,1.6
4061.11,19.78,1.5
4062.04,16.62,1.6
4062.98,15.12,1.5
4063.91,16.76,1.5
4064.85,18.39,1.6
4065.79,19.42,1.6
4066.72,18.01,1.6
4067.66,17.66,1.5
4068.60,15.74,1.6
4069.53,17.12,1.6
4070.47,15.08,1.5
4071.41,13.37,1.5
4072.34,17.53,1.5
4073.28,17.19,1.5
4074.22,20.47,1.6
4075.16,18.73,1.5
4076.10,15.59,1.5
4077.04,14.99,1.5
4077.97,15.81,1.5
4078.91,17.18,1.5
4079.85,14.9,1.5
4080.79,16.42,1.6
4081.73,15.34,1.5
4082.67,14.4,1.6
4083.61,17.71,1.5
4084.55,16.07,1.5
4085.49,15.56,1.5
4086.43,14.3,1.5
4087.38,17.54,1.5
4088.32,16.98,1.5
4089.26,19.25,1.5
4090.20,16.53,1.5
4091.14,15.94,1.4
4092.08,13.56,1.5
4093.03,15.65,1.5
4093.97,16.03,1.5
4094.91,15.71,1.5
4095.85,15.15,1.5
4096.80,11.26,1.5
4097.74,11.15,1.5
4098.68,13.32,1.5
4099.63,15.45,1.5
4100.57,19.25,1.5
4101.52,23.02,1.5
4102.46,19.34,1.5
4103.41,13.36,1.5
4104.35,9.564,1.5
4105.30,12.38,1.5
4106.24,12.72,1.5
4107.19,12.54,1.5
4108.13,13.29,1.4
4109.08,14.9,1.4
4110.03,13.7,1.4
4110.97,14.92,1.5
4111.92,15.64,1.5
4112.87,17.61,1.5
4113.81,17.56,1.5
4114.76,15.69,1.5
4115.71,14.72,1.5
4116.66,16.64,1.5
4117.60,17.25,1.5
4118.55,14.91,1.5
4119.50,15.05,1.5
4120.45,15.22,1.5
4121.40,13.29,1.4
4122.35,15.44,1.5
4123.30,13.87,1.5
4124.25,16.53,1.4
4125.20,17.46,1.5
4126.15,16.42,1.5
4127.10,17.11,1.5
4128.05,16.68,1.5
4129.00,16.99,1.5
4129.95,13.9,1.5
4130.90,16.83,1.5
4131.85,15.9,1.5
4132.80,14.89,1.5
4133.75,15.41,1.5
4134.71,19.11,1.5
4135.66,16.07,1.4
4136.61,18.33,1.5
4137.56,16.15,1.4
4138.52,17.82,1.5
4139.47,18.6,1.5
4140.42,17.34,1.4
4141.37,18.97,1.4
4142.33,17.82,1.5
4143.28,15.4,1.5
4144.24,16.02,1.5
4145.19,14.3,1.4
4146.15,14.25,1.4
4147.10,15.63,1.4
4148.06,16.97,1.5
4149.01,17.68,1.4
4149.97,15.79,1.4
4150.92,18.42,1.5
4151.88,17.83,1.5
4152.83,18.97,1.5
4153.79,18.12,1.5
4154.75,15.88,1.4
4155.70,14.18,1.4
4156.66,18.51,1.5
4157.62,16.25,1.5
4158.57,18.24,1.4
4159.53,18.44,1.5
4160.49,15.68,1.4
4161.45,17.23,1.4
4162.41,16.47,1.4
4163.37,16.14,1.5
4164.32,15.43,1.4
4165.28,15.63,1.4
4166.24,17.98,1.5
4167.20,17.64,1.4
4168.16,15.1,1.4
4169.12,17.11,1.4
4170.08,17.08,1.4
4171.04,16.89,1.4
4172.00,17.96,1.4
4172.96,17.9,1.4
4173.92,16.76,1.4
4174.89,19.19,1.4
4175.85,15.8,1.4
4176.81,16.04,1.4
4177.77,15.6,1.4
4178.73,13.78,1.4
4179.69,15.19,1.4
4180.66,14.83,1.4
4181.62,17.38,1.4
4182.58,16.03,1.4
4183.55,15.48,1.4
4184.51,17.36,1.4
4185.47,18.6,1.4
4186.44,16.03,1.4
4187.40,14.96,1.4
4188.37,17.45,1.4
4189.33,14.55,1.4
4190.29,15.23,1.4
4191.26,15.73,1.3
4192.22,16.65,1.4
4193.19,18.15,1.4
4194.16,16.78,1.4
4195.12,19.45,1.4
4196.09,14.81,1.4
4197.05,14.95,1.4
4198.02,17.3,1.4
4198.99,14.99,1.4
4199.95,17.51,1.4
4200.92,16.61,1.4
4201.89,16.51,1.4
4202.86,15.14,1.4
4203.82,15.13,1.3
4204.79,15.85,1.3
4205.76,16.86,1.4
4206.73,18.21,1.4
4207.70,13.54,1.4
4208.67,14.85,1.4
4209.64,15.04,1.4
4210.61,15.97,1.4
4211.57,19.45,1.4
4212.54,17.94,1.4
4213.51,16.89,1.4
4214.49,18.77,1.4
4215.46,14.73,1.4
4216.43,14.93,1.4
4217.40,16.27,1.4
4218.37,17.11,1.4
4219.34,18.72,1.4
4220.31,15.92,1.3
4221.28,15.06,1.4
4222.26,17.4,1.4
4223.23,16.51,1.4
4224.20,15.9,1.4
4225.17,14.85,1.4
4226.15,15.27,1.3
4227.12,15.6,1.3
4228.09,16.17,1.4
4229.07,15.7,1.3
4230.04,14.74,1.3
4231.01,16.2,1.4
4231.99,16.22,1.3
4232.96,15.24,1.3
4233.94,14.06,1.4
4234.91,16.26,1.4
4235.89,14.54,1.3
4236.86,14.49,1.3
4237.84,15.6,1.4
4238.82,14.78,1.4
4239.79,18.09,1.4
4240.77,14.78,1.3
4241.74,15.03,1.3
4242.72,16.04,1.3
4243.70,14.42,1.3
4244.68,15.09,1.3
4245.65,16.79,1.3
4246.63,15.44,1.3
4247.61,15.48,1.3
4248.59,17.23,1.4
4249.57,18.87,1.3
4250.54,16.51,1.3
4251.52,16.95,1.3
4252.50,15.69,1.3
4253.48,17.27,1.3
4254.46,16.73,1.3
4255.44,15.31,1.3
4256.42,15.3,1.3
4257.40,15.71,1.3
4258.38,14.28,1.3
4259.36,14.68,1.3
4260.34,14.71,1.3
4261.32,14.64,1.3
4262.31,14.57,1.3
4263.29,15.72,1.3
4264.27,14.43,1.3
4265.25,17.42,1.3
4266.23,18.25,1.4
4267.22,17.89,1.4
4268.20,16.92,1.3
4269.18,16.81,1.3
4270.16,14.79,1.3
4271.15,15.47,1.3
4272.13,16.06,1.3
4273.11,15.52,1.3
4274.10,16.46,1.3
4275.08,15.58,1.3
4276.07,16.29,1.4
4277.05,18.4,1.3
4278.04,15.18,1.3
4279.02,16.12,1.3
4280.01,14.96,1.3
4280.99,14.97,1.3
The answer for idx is -0.06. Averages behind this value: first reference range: 16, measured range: 16.8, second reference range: 15.9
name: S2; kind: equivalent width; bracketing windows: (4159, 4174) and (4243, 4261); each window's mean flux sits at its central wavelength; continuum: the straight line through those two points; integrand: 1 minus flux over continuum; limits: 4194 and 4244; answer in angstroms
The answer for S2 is 0.8 angstroms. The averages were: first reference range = 16.8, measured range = 16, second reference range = 15.9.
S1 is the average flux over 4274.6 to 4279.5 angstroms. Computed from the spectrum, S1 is 16.3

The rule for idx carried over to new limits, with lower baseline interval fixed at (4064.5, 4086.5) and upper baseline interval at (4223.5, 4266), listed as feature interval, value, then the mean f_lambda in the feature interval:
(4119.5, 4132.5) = 0.04 mag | 15.8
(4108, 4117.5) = 0.05 mag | 15.6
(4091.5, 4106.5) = 0.11 mag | 14.8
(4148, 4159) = -0.07 mag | 17.3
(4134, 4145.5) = -0.06 mag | 17.2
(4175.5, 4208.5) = -0.01 mag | 16.1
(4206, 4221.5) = -0.04 mag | 16.5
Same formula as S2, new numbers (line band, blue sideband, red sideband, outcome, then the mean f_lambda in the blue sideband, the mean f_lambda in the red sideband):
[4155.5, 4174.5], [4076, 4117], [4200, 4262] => -1.4 angstroms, 15.4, 15.9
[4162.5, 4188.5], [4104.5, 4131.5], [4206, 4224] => -0.8 angstroms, 15.3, 16.5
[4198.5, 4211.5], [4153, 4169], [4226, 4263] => 0.1 angstroms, 16.7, 15.6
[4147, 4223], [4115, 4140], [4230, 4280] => -2.5 angstroms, 16.2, 15.9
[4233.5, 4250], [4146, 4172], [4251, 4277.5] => 0.5 angstroms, 16.9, 16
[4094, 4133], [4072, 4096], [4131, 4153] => 3.0 angstroms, 16.3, 16.8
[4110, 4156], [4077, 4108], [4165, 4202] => -1.3 angstroms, 15.4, 16.5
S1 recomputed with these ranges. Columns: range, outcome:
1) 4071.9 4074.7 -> 18.4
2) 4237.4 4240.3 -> 16.1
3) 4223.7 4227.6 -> 15.4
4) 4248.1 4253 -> 17.1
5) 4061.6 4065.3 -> 16.7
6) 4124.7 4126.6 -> 16.9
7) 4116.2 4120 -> 16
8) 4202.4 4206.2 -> 15.8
